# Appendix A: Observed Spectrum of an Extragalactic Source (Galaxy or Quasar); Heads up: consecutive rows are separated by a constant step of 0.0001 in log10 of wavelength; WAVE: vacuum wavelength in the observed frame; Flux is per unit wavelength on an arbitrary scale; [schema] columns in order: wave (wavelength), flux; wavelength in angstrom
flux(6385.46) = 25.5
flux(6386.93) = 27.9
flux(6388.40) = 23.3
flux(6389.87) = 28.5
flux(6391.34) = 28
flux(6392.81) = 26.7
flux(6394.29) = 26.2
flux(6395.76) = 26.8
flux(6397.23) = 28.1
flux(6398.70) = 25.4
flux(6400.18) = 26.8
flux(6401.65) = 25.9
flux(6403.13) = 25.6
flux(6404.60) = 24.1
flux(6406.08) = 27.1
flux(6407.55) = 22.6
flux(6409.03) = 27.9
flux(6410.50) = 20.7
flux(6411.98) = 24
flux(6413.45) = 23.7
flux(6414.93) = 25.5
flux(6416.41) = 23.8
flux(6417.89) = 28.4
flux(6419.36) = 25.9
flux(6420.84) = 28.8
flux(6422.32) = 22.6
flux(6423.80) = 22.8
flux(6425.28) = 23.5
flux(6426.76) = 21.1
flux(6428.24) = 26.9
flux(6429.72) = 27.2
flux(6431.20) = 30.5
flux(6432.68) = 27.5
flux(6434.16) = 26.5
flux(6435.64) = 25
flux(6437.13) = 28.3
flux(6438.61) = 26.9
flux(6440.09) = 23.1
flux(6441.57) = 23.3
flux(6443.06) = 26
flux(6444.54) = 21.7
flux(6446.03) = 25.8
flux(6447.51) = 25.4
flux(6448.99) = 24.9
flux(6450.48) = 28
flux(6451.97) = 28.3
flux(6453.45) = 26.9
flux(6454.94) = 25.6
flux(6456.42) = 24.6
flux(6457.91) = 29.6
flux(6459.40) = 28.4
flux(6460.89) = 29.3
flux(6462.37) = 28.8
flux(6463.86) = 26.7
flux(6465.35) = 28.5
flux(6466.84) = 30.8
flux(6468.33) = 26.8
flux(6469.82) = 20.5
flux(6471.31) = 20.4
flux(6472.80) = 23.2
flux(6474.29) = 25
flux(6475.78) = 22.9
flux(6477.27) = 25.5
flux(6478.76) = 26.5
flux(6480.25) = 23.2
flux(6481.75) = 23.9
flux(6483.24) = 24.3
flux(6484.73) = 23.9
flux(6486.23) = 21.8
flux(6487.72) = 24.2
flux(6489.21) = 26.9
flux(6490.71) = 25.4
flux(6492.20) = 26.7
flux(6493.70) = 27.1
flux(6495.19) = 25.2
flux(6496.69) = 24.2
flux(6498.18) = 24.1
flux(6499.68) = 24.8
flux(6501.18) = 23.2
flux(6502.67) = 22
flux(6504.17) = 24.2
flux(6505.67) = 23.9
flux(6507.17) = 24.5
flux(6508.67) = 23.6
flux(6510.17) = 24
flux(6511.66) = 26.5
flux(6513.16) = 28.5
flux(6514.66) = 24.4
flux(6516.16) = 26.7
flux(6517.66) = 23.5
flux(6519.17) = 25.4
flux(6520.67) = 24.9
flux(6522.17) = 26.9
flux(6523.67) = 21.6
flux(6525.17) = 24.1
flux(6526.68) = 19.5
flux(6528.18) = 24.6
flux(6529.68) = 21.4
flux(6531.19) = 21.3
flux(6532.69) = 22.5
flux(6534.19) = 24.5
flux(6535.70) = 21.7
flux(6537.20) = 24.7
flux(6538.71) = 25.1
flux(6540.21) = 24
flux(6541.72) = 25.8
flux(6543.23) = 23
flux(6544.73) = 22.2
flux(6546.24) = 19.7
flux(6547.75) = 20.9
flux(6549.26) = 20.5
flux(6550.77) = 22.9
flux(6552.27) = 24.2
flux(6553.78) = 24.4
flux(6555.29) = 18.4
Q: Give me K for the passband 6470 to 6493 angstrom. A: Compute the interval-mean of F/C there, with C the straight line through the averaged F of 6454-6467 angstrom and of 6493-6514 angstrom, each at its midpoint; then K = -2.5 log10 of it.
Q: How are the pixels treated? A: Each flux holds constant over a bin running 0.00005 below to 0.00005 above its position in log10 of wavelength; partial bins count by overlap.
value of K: 0.09 mag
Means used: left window 27.9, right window 24.7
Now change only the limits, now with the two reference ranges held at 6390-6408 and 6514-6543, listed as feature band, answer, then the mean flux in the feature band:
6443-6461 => -0.05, 26.4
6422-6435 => 0.01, 25.5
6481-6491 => 0.01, 24.3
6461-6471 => -0.08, 26.9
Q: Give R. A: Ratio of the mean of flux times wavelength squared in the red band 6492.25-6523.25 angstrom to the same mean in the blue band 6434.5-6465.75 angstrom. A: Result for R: 0.96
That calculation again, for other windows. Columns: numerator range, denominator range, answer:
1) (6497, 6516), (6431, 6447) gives 0.98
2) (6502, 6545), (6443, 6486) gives 0.95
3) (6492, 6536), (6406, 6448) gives 0.98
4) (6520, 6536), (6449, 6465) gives 0.86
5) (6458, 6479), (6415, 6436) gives 1.02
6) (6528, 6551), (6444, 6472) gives 0.88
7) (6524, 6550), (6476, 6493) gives 0.93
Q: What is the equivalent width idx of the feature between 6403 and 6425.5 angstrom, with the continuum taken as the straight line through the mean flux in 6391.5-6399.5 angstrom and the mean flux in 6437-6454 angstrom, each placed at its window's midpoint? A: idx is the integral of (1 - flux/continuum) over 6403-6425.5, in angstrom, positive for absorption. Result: 1.3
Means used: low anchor 26.7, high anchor 25.6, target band 24.8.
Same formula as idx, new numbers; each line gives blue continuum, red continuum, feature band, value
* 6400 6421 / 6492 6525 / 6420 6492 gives -1.6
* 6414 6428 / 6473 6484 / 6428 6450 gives -1.1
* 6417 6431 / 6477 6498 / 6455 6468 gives -1.6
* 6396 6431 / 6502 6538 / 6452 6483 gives -1.6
